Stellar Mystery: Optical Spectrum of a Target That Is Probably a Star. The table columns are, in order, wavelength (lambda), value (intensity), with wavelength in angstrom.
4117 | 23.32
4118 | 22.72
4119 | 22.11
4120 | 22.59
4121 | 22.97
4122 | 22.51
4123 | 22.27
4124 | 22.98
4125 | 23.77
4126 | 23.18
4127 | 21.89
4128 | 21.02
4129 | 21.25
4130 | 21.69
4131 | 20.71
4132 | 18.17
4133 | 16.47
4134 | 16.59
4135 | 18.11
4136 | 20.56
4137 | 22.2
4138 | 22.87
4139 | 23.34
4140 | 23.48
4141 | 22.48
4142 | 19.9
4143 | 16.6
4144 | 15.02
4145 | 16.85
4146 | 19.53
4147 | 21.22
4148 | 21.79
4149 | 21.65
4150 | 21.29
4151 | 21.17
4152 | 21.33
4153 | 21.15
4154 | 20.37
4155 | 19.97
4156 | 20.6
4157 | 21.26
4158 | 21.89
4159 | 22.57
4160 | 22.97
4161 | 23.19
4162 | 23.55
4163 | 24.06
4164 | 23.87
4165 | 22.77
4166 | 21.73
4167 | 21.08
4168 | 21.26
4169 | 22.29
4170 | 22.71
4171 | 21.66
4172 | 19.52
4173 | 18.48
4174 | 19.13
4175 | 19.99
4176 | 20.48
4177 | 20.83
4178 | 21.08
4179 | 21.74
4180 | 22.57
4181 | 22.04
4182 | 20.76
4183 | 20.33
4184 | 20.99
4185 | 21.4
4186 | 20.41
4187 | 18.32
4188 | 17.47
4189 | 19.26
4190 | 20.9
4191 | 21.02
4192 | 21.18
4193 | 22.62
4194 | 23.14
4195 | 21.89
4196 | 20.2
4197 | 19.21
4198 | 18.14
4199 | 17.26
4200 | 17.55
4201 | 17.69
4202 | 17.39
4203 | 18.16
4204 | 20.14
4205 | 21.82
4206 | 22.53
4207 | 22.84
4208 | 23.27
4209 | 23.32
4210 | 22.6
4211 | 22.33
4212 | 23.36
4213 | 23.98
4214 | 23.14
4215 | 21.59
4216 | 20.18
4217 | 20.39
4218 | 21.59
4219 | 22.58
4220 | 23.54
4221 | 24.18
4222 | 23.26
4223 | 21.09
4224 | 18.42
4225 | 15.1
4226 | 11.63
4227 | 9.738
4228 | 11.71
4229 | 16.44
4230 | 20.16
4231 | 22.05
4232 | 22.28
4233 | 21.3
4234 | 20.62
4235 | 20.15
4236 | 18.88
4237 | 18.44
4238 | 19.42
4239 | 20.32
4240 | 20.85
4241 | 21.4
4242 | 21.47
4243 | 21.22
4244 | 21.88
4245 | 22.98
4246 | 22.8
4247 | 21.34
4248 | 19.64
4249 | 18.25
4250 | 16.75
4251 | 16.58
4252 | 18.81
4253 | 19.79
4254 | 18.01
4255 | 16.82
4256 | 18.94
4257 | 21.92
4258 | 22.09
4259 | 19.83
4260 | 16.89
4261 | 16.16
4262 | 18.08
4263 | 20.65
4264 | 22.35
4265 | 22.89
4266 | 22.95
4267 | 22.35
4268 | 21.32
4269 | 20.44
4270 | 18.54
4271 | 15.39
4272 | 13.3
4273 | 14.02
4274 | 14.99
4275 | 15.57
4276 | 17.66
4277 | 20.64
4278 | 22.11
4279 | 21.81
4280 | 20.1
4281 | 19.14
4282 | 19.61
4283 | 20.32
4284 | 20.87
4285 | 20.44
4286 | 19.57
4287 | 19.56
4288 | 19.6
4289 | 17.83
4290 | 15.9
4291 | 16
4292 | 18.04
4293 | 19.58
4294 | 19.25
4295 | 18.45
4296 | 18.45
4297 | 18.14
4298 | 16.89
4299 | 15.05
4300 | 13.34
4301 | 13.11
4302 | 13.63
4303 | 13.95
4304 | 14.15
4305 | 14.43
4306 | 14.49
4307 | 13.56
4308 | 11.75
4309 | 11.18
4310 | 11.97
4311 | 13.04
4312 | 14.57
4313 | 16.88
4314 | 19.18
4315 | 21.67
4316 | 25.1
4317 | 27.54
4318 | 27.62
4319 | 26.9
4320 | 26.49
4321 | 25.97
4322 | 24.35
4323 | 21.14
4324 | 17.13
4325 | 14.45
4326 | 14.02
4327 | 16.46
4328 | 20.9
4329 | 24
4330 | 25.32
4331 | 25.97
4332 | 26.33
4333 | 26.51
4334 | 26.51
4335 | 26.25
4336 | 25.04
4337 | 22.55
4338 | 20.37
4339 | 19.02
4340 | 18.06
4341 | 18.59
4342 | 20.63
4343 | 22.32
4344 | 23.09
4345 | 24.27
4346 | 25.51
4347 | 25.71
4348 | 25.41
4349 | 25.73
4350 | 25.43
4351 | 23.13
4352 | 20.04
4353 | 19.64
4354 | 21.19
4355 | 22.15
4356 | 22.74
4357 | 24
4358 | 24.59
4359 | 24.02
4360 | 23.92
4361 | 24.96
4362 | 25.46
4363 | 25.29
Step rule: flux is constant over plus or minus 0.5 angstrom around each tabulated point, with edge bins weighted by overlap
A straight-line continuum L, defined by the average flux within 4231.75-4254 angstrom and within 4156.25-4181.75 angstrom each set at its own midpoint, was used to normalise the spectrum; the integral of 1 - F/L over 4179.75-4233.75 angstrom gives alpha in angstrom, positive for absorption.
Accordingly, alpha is 1.6 angstrom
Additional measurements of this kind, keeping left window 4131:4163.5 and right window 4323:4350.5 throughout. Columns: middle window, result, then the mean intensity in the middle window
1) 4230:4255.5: 1.7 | 20.1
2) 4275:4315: 9.0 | 17.1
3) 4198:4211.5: 0.5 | 20.4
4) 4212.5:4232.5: 1.6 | 19.7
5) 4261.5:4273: 1.2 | 19.6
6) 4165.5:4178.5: 0.1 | 20.8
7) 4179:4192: 0.3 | 20.5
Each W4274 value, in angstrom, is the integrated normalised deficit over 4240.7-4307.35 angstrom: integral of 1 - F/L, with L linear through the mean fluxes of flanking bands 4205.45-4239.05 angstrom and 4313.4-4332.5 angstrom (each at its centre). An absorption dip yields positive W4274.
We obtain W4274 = 9.1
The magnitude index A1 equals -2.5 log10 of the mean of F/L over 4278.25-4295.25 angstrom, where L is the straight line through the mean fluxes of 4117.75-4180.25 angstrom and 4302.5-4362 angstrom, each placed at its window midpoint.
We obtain 0.11 mag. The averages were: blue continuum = 21.2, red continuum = 21.3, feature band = 19.2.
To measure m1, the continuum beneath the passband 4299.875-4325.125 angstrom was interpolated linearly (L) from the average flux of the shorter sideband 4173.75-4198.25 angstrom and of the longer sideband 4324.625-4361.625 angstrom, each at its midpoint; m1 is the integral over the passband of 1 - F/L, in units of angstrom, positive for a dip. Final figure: 4.77 angstrom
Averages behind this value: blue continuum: 20.6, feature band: 18.1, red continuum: 22.7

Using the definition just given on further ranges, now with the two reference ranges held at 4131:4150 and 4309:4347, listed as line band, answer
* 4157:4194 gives -2.0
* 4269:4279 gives 1.8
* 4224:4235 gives 1.8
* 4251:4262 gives 1.2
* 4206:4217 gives -1.1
